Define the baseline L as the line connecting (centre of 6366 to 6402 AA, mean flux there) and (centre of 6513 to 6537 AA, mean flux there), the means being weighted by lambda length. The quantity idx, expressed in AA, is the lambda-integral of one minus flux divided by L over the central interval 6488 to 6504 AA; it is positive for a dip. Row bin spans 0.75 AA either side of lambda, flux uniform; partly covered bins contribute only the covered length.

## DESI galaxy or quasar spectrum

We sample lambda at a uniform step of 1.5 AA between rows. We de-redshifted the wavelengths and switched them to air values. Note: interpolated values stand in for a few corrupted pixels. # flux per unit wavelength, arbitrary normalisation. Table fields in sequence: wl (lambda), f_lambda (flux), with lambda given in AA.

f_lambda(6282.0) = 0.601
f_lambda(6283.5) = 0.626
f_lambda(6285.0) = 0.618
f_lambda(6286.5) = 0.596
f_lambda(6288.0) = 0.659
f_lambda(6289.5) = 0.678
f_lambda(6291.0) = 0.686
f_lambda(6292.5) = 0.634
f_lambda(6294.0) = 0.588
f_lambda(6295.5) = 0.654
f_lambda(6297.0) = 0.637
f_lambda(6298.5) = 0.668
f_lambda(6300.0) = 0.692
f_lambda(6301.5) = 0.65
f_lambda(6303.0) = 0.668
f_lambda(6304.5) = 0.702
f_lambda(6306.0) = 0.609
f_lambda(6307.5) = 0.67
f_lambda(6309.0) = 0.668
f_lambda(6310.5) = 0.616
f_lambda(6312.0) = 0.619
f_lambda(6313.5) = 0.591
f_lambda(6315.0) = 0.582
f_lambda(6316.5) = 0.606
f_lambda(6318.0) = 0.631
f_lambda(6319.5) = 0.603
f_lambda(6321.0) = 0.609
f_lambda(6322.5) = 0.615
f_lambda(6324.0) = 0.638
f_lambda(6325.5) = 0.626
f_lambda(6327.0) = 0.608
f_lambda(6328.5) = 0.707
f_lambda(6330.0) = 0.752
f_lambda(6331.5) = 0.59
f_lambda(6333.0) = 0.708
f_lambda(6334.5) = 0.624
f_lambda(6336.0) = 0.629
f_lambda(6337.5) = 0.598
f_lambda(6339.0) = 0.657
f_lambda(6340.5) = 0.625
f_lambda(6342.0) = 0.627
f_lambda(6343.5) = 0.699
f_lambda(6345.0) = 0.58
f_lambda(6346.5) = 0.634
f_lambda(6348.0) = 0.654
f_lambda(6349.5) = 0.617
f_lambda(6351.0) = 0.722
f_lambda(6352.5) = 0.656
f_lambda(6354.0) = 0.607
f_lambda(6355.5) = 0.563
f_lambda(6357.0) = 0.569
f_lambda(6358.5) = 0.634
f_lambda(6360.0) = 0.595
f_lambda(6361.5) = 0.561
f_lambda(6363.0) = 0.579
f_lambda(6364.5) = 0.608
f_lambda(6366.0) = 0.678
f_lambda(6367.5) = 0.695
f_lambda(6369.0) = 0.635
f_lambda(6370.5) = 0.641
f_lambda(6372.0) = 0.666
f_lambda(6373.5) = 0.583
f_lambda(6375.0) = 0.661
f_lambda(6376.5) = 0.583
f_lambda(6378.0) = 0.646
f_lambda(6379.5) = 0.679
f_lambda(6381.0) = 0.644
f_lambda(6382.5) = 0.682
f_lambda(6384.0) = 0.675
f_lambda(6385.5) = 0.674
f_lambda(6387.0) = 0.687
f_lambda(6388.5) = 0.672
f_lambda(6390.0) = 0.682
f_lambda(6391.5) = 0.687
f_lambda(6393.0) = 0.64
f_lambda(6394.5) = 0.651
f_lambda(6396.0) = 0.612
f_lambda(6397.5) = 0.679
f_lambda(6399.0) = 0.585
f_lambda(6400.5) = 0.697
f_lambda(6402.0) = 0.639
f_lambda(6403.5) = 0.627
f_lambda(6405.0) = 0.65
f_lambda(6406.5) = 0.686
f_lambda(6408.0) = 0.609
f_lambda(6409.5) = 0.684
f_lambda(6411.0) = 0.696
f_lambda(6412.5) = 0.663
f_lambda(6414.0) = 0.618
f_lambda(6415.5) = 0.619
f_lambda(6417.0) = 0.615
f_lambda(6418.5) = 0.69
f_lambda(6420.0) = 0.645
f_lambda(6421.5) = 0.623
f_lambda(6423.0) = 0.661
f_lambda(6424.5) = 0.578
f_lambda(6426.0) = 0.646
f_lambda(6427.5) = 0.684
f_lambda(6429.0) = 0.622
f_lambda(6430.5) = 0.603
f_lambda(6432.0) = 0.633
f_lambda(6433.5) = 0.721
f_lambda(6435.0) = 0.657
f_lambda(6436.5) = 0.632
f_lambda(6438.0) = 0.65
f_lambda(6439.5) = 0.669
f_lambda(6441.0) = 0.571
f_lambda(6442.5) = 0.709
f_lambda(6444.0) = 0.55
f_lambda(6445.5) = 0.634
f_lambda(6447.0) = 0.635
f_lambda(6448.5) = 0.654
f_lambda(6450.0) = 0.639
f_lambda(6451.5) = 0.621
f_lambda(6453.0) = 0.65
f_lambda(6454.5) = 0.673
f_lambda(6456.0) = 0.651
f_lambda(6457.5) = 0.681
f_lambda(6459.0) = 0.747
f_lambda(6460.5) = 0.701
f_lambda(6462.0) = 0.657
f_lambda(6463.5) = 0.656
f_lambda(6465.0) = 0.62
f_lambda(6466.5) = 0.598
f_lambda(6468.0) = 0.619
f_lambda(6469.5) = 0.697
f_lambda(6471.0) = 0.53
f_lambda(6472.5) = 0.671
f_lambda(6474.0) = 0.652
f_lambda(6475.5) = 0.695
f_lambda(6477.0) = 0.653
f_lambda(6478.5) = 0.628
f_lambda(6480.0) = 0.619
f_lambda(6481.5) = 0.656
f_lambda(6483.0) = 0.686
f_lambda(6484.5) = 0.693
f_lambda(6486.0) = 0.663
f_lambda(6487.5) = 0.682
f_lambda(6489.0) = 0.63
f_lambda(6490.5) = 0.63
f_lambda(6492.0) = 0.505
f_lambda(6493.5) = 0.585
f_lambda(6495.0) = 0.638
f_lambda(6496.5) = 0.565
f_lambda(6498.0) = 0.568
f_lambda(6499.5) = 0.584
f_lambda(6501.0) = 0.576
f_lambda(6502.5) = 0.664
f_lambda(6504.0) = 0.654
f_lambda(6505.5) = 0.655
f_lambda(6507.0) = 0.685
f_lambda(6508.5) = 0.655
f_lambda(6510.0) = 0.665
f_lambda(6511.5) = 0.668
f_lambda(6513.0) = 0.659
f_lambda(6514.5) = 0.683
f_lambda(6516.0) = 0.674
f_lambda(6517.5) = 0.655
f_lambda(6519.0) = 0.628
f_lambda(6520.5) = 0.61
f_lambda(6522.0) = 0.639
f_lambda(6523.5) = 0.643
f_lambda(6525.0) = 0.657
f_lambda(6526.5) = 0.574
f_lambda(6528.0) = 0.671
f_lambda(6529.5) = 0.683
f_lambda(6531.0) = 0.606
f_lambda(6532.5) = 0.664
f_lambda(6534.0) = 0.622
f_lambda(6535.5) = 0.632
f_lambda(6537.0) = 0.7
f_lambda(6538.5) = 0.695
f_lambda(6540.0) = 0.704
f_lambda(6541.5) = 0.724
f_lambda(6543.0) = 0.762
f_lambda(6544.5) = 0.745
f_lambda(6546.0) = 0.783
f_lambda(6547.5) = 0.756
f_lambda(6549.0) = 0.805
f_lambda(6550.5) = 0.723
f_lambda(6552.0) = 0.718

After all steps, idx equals 1.2 AA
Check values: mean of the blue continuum 0.655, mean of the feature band 0.599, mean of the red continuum 0.645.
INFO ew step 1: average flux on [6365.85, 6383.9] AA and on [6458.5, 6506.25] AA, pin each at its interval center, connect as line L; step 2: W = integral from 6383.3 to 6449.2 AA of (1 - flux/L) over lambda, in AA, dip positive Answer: -0.4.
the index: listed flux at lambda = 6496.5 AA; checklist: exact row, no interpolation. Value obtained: 0.565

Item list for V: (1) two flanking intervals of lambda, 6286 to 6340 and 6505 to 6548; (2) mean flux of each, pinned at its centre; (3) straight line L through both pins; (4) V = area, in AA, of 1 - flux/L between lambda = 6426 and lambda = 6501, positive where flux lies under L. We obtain 2.6 AA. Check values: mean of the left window 0.641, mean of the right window 0.672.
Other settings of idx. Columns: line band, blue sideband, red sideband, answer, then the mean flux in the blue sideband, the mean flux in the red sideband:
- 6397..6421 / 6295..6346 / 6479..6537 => -0.4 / 0.64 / 0.638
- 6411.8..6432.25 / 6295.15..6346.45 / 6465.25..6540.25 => 0.1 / 0.64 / 0.641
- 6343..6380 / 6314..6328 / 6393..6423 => 0.0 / 0.614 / 0.647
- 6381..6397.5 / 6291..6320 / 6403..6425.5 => -0.6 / 0.638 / 0.644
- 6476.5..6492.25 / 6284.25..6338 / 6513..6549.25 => 0.6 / 0.64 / 0.678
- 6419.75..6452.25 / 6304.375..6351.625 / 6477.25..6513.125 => -0.2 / 0.637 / 0.634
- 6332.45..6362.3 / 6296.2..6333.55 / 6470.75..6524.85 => 0.7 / 0.642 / 0.639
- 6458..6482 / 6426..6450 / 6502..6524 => -0.1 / 0.642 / 0.656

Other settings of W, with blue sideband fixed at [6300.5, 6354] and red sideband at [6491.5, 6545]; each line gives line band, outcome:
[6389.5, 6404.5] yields -0.2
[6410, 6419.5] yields -0.1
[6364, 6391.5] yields -0.6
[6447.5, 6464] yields -0.5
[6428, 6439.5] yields -0.1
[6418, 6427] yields 0.0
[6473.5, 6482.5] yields -0.1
